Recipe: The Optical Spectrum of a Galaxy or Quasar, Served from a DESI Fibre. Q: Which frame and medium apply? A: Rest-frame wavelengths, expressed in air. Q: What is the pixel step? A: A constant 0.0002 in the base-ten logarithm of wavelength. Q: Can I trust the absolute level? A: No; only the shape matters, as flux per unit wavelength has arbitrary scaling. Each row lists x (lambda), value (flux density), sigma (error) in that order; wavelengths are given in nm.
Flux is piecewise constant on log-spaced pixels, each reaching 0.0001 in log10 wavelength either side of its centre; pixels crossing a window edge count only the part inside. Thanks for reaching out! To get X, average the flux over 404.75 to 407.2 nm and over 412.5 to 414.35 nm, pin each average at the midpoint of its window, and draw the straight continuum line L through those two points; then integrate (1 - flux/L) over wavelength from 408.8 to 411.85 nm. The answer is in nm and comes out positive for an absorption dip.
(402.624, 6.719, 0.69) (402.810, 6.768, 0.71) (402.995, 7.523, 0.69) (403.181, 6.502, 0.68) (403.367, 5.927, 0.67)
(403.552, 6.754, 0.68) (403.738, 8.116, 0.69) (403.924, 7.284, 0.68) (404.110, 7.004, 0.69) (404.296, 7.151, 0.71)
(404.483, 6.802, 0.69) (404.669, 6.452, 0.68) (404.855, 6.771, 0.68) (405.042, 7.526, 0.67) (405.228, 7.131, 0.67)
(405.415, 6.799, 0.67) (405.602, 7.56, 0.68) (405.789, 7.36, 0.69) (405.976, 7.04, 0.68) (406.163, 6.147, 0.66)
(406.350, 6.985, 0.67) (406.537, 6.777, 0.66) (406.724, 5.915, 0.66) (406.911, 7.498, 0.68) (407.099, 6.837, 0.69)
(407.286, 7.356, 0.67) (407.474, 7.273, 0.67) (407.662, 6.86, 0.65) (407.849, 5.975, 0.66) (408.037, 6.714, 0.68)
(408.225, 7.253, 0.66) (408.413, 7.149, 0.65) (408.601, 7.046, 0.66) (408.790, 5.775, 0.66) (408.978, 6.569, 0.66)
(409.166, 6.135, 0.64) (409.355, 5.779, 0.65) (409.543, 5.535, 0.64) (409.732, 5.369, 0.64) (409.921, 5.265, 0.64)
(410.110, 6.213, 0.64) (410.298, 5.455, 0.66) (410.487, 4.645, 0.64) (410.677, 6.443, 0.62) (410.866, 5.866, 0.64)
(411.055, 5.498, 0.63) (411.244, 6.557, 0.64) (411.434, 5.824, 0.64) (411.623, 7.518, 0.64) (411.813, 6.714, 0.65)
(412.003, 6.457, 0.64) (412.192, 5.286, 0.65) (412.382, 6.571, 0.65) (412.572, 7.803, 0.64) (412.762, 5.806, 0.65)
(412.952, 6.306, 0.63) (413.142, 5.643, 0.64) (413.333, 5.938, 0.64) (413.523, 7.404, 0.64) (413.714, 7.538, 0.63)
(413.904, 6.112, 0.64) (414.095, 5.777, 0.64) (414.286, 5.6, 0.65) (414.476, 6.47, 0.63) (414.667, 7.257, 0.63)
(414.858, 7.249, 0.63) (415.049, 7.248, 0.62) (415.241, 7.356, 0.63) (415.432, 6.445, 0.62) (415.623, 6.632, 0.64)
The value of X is 0.311 nm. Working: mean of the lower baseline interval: 6.95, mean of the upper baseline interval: 6.39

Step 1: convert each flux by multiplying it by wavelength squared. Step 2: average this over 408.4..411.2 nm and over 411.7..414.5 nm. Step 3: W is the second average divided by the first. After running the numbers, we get 1.10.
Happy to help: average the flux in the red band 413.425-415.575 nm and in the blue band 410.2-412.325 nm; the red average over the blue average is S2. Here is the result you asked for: 1.12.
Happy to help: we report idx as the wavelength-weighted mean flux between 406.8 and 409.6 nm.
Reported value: 6.66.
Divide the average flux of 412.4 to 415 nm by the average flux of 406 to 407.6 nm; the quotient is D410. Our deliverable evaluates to 0.95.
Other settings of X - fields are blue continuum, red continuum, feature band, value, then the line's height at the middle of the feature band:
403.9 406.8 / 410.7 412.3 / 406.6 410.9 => 0.16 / 6.54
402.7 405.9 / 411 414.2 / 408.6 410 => 0.17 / 6.65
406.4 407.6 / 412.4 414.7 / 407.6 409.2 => 0.05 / 6.84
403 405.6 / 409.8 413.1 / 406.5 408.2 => -0.05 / 6.61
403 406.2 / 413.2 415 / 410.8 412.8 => 0.09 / 6.69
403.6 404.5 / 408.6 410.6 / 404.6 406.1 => -0.03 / 6.92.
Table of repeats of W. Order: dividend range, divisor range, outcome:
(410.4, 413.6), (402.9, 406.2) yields 0.93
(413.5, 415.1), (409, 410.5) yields 1.21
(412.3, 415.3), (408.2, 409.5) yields 1.05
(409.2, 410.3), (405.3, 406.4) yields 0.82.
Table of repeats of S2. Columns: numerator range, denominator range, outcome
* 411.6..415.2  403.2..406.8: 0.95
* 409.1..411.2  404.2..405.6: 0.81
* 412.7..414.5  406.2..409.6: 0.94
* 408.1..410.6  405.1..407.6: 0.86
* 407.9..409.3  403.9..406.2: 0.94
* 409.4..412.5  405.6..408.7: 0.86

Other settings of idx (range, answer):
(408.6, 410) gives 5.86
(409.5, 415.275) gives 6.28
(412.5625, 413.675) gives 6.43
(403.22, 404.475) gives 7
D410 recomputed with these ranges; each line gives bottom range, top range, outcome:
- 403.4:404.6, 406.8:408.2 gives 0.98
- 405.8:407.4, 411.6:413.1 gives 0.95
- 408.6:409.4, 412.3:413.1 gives 1.06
